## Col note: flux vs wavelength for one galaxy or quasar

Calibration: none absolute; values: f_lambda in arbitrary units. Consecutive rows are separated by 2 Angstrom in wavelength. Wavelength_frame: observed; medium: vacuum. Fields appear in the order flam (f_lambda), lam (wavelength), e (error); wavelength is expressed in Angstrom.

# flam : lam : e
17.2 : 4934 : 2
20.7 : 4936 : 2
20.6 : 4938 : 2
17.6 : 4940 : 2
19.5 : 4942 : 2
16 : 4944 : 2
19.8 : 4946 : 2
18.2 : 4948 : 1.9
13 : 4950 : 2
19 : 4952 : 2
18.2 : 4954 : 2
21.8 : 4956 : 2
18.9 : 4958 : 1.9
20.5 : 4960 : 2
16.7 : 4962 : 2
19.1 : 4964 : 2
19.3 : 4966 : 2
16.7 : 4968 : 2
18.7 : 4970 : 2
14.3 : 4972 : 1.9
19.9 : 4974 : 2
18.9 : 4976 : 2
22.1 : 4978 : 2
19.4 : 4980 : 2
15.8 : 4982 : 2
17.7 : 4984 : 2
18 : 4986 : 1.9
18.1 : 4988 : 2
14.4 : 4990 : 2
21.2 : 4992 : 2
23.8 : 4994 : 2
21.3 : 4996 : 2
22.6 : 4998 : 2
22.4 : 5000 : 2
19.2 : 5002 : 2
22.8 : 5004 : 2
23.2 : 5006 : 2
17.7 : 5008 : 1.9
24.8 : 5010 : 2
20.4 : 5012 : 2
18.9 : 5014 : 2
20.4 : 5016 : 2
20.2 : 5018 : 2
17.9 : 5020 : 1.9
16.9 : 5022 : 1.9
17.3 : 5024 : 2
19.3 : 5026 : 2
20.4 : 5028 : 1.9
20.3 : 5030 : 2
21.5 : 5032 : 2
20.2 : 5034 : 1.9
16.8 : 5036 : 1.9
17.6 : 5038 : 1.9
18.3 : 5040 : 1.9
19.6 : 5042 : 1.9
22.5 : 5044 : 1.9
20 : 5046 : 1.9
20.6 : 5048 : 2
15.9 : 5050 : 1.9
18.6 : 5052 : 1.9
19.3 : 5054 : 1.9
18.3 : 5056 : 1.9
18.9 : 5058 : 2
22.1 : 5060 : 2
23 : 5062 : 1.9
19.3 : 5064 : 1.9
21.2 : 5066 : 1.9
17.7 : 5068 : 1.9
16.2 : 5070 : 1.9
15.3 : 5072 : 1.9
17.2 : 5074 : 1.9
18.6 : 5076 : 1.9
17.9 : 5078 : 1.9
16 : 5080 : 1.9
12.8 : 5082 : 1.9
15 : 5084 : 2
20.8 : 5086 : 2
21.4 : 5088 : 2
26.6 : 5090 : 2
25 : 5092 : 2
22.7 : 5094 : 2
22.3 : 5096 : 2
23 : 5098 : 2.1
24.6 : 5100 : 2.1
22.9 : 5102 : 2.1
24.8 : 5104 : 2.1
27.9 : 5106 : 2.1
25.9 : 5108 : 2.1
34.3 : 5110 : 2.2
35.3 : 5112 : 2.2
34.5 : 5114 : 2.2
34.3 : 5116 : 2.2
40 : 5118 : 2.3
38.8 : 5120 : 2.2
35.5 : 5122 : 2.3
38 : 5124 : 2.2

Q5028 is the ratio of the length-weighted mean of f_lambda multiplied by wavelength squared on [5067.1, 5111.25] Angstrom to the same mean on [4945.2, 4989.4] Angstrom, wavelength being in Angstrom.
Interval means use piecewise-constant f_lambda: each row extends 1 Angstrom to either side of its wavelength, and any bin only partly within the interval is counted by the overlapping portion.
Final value 1.23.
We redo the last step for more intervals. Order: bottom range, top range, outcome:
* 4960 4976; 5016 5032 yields 1.09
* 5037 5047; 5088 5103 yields 1.24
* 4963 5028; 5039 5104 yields 1.05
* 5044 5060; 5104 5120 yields 1.76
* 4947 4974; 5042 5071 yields 1.12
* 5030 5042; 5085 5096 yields 1.24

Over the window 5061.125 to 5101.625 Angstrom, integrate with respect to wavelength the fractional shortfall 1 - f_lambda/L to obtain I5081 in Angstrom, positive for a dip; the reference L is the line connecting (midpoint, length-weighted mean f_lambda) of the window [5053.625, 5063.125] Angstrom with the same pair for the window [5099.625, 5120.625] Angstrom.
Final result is 8.5 Angstrom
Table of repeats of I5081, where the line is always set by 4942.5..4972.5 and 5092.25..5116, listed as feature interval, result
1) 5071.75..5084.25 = 4.6 Angstrom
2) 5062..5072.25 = 2.6 Angstrom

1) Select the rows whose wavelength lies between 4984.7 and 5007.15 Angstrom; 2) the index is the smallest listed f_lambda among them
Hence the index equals 14.4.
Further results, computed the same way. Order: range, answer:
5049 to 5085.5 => 12.8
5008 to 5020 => 17.7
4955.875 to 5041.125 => 14.3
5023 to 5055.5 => 15.9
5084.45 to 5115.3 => 20.8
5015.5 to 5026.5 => 16.9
